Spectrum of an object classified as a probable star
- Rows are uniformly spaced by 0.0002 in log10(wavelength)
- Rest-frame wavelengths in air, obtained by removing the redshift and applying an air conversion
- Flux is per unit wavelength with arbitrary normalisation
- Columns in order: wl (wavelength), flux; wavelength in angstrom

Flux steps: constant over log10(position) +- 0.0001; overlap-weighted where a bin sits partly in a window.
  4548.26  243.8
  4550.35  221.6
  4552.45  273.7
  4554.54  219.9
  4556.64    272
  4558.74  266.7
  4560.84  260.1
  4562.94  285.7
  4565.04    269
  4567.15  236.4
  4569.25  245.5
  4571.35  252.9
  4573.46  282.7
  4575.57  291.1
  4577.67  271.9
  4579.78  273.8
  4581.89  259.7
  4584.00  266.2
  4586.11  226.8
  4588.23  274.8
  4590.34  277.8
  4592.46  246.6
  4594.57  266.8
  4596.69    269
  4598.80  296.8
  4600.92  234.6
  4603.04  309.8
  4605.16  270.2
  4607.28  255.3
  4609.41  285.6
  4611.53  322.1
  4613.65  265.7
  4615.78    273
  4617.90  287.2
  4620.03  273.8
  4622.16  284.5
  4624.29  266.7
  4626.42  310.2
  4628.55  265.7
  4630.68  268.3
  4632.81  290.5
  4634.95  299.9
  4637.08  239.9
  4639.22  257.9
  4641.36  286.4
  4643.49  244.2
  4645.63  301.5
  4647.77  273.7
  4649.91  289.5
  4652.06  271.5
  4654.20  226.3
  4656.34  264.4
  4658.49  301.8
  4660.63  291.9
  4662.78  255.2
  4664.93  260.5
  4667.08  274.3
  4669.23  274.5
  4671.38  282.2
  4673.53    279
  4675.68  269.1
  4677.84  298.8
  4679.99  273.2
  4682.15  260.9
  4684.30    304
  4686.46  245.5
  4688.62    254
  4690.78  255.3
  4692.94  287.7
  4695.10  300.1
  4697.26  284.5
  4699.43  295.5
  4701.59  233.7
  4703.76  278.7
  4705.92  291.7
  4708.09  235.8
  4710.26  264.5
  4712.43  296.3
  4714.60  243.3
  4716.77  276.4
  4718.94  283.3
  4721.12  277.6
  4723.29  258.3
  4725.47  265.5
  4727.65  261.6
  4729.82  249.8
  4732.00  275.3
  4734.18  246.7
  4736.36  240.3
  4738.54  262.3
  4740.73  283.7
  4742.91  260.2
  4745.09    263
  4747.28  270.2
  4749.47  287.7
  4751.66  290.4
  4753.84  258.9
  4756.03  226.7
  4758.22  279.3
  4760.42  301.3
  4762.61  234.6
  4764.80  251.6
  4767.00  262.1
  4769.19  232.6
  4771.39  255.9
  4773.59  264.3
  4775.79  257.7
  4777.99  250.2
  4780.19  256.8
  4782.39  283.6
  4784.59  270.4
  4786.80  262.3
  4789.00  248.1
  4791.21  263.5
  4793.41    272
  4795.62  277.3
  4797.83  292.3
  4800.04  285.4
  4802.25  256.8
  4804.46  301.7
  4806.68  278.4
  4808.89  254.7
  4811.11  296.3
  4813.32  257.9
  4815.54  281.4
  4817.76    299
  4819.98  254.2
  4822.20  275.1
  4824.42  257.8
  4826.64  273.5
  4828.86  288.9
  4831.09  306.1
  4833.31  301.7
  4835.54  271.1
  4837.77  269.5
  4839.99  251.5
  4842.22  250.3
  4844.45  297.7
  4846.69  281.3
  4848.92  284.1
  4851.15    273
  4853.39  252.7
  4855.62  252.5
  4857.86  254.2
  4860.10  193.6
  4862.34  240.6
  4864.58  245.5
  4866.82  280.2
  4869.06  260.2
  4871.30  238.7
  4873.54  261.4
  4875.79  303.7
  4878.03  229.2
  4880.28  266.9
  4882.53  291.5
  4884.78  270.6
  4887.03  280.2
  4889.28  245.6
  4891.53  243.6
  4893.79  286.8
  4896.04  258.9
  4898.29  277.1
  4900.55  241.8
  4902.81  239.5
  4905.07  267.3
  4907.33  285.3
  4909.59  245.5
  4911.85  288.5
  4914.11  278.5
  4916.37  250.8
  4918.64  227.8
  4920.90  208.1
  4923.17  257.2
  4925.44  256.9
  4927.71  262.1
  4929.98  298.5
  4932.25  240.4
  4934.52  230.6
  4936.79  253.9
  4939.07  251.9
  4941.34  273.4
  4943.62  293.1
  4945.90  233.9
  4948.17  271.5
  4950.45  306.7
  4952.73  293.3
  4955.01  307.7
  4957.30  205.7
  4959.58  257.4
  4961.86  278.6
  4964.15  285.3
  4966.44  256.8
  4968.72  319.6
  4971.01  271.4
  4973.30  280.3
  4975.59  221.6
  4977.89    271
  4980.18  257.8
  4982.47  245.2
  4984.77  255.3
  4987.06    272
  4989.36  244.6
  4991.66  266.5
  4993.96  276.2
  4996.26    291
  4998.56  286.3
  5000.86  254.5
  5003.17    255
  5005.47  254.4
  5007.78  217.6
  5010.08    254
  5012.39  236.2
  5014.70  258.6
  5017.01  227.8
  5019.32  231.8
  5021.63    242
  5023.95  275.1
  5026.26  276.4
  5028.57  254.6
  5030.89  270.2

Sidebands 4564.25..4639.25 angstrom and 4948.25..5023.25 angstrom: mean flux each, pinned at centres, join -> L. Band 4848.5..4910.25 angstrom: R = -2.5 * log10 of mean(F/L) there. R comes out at 0.022 mag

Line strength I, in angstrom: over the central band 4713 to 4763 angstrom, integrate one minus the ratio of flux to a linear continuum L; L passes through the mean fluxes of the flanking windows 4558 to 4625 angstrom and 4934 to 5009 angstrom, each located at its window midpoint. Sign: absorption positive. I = 0.47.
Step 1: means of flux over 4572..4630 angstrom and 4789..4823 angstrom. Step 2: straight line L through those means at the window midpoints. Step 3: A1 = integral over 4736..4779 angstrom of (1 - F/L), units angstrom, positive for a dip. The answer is 2.05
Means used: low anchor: 274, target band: 262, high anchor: 275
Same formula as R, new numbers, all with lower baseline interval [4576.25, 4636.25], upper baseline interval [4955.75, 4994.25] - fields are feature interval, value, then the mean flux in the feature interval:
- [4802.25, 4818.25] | -0.04 mag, 279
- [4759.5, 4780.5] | 0.05 mag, 256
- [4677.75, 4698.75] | -0.01 mag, 276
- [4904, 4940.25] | 0.03 mag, 256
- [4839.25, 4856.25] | -0.01 mag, 269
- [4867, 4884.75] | 0.00 mag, 266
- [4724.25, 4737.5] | 0.06 mag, 257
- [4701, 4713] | 0.02 mag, 267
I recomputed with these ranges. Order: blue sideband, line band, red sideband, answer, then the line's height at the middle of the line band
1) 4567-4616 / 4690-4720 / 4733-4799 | -0.9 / 266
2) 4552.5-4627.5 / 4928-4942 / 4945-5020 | 0.3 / 263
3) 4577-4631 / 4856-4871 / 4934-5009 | 1.2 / 268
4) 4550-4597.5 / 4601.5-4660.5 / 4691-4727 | -2.4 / 266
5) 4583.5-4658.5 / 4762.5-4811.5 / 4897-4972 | 0.5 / 268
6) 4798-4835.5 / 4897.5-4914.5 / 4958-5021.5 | 0.3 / 269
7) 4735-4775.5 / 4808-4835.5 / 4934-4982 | -1.5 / 264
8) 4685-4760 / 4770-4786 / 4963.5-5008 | 0.3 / 267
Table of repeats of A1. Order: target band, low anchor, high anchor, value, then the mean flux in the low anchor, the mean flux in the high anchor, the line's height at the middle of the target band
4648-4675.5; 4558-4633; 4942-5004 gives -0.14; 272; 269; 271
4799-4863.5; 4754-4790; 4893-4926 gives -3.01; 259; 258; 258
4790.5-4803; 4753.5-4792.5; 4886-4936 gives -0.81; 259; 258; 259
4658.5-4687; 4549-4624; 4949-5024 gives -1.03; 268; 262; 266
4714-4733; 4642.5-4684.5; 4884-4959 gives 0.36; 274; 262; 271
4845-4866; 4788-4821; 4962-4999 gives 1.41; 275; 269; 273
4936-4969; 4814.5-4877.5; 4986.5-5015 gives -1.28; 267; 259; 261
